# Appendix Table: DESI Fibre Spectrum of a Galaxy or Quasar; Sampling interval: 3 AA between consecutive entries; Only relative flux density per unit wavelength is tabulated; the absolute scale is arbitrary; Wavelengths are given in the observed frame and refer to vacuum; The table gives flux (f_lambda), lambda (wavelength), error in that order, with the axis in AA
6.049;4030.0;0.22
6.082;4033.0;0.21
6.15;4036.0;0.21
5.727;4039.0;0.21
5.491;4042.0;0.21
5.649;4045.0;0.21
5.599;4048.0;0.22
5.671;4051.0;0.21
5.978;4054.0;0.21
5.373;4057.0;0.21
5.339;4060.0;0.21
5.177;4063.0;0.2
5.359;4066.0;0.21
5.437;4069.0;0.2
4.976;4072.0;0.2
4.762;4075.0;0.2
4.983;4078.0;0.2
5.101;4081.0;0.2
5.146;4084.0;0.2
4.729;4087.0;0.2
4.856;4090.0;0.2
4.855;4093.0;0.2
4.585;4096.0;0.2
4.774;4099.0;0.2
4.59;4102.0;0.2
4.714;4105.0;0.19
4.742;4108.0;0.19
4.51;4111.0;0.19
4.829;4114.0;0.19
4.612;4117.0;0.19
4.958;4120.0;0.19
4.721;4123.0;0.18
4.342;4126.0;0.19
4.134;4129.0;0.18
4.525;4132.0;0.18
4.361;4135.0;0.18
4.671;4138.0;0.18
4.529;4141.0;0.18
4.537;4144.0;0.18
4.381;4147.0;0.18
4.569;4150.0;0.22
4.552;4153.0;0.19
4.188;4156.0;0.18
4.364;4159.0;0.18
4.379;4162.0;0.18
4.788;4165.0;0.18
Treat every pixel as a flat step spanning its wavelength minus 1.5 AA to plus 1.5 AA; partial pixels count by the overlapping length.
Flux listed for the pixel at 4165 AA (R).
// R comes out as 4.788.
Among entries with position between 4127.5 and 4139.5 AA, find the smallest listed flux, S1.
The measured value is 4.134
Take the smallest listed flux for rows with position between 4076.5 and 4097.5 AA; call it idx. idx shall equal 4.585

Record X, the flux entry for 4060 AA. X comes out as 5.339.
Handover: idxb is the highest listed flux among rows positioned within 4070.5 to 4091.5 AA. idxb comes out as 5.146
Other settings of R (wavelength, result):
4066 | 5.359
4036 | 6.15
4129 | 4.134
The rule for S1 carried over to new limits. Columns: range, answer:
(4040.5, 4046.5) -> 5.491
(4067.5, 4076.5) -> 4.762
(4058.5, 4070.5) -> 5.177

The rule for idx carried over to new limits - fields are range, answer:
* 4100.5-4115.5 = 4.51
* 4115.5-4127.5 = 4.342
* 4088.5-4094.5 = 4.855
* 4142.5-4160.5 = 4.188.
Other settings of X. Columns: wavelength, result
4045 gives 5.649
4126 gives 4.342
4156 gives 4.188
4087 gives 4.729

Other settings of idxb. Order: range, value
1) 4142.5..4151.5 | 4.569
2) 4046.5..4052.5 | 5.671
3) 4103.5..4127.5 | 4.958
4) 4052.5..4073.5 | 5.978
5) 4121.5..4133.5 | 4.721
